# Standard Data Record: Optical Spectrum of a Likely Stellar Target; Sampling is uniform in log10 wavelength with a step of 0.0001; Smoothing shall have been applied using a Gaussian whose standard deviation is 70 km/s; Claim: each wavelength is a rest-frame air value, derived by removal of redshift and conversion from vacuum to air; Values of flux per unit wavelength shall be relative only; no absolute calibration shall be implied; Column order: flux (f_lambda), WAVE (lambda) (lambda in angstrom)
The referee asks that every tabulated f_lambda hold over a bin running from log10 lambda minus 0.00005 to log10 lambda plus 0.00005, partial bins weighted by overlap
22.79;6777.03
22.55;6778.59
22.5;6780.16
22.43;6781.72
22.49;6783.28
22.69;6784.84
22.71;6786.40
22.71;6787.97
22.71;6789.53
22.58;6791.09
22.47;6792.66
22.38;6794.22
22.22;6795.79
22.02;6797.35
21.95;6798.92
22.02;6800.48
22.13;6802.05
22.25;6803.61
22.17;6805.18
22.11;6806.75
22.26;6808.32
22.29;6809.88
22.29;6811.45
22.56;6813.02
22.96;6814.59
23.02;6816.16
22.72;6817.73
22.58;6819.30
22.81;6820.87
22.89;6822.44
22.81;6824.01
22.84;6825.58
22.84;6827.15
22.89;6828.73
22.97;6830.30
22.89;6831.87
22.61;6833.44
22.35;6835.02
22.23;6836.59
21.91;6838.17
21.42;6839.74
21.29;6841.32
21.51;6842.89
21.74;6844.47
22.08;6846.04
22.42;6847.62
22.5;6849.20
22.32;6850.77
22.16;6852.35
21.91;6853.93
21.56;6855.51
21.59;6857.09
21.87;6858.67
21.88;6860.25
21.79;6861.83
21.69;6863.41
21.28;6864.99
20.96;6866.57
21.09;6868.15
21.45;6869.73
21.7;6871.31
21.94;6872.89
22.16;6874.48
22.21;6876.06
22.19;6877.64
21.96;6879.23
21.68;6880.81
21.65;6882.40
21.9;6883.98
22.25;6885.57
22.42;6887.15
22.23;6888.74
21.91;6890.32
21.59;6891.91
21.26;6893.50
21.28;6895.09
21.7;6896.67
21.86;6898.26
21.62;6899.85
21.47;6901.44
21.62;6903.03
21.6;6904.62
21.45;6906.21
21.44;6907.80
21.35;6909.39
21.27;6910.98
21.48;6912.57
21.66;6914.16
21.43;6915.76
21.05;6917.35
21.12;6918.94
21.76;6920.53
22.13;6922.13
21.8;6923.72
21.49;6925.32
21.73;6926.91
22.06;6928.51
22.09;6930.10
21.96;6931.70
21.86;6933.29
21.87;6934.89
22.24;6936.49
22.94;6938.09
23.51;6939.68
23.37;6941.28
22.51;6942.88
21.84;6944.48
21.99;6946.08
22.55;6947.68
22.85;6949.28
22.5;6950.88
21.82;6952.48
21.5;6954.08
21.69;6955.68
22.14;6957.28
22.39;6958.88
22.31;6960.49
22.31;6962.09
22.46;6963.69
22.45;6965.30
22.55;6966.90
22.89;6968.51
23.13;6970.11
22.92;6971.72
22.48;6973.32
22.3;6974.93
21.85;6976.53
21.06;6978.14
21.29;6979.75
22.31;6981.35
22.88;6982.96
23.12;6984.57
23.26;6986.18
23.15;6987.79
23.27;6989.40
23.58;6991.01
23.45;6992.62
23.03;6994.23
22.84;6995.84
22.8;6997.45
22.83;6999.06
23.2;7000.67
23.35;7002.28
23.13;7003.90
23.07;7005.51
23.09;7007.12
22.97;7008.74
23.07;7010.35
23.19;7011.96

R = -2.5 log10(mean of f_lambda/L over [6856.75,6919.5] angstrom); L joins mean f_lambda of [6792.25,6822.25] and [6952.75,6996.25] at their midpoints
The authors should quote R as 0.04 mag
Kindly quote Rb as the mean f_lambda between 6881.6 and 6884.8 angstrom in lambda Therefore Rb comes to 21.7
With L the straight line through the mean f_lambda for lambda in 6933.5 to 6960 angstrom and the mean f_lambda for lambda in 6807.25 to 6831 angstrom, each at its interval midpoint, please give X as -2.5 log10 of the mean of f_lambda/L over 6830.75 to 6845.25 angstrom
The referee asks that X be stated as 0.03 mag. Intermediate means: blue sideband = 22.7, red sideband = 22.3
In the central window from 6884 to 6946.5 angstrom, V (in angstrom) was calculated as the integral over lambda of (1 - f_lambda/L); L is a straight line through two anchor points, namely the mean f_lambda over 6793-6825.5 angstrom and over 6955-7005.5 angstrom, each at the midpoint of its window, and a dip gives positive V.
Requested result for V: 2.0 angstrom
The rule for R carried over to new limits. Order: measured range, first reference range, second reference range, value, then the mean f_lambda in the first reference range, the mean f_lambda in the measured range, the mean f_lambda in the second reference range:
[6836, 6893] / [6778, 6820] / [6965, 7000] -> 0.034 mag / 22.4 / 21.8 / 22.7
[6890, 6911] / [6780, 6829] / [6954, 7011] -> 0.053 mag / 22.5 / 21.5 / 22.7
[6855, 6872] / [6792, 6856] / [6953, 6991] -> 0.041 mag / 22.3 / 21.5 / 22.4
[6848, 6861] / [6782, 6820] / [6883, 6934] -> 0.004 mag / 22.4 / 22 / 21.7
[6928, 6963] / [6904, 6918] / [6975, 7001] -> -0.014 mag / 21.4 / 22.3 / 22.7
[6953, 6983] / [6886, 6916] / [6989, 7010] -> 0.019 mag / 21.6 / 22.2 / 23.1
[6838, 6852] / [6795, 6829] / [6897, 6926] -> 0.012 mag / 22.5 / 21.9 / 21.5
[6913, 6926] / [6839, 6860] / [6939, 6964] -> 0.033 mag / 21.9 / 21.5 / 22.4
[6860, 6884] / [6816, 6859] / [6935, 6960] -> 0.030 mag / 22.3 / 21.7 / 22.4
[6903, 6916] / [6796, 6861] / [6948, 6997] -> 0.047 mag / 22.3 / 21.5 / 22.5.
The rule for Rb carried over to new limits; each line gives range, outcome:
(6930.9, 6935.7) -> 21.9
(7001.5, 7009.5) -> 23.1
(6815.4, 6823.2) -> 22.8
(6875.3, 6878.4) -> 22.2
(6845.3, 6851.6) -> 22.3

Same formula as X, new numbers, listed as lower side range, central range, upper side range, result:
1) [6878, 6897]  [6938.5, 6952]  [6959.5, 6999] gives -0.01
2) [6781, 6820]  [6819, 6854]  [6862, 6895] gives -0.01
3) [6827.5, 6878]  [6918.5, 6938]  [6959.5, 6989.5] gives 0.02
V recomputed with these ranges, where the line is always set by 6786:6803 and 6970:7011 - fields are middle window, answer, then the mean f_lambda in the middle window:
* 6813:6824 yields -0.2 angstrom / 22.8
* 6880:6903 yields 0.8 angstrom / 21.8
